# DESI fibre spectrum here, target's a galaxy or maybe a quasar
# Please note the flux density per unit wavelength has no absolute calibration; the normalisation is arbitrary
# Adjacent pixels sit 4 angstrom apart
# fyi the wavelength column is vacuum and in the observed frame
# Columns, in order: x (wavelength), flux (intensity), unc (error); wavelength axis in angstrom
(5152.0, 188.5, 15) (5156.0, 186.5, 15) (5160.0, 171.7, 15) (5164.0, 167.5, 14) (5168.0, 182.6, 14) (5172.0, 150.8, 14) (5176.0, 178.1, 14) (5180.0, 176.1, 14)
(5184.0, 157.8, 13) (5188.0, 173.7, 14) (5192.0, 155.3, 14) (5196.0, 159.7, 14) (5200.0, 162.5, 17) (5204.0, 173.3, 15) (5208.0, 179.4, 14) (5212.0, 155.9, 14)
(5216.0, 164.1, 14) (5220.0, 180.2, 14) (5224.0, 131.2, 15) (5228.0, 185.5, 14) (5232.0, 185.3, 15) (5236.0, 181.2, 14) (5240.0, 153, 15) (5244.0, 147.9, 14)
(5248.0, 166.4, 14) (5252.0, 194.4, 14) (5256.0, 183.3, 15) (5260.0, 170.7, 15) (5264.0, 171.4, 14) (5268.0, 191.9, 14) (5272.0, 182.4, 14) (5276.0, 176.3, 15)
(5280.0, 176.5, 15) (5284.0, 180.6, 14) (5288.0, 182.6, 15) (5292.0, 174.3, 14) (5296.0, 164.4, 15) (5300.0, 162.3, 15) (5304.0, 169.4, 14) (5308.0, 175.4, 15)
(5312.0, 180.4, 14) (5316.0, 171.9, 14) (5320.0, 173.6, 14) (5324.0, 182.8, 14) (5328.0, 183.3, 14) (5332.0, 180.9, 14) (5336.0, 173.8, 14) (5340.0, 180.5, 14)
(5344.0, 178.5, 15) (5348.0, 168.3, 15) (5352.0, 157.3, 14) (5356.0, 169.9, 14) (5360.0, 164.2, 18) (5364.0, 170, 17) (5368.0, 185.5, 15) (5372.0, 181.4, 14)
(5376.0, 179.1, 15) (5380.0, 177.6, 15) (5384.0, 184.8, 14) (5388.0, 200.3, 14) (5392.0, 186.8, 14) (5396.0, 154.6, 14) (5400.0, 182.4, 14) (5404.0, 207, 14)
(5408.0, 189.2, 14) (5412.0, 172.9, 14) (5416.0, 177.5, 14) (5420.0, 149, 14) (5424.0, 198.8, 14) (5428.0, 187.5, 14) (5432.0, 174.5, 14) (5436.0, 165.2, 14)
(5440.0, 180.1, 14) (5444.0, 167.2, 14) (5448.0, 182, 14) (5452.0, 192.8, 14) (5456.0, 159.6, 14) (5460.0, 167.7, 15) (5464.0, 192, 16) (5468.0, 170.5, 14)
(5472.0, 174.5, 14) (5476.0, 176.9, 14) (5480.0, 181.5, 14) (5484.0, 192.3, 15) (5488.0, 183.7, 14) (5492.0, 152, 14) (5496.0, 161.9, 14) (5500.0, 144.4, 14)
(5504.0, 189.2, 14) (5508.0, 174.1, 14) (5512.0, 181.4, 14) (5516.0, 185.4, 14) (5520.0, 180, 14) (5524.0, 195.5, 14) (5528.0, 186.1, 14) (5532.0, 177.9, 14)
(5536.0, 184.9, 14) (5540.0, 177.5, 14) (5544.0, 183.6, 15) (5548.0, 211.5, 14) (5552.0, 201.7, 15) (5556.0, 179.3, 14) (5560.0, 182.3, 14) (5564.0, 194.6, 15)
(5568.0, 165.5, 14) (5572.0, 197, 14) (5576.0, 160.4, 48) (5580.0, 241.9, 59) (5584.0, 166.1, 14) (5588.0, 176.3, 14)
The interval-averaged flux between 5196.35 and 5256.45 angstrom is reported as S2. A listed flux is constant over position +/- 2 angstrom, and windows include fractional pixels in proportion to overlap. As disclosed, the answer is 169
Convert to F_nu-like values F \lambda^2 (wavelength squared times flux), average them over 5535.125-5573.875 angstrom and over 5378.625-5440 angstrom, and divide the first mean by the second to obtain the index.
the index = 1.10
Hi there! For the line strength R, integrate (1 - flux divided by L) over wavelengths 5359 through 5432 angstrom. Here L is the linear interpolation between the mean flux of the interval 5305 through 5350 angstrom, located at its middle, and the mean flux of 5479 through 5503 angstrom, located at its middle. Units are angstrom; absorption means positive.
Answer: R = -2.8 angstrom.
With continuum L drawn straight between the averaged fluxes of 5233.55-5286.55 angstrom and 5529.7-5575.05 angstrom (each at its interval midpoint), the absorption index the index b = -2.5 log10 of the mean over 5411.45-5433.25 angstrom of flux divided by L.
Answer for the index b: 0.03 mag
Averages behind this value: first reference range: 175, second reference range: 186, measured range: 177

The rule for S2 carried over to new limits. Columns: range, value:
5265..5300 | 177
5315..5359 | 174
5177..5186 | 168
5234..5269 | 173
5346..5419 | 178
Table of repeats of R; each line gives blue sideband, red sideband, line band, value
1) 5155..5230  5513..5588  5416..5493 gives 2.2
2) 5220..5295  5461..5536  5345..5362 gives 1.0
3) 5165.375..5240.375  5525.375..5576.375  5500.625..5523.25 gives 0.4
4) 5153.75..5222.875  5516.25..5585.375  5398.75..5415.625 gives -0.7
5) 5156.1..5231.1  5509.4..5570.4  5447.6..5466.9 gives 0.4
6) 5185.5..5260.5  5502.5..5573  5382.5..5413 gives -1.2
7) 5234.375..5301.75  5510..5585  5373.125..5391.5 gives -0.6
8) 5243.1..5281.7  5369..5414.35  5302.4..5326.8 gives 0.5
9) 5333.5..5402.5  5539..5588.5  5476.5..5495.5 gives 0.8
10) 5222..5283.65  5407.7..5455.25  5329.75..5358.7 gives 0.4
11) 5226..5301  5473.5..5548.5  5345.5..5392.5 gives 0.1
